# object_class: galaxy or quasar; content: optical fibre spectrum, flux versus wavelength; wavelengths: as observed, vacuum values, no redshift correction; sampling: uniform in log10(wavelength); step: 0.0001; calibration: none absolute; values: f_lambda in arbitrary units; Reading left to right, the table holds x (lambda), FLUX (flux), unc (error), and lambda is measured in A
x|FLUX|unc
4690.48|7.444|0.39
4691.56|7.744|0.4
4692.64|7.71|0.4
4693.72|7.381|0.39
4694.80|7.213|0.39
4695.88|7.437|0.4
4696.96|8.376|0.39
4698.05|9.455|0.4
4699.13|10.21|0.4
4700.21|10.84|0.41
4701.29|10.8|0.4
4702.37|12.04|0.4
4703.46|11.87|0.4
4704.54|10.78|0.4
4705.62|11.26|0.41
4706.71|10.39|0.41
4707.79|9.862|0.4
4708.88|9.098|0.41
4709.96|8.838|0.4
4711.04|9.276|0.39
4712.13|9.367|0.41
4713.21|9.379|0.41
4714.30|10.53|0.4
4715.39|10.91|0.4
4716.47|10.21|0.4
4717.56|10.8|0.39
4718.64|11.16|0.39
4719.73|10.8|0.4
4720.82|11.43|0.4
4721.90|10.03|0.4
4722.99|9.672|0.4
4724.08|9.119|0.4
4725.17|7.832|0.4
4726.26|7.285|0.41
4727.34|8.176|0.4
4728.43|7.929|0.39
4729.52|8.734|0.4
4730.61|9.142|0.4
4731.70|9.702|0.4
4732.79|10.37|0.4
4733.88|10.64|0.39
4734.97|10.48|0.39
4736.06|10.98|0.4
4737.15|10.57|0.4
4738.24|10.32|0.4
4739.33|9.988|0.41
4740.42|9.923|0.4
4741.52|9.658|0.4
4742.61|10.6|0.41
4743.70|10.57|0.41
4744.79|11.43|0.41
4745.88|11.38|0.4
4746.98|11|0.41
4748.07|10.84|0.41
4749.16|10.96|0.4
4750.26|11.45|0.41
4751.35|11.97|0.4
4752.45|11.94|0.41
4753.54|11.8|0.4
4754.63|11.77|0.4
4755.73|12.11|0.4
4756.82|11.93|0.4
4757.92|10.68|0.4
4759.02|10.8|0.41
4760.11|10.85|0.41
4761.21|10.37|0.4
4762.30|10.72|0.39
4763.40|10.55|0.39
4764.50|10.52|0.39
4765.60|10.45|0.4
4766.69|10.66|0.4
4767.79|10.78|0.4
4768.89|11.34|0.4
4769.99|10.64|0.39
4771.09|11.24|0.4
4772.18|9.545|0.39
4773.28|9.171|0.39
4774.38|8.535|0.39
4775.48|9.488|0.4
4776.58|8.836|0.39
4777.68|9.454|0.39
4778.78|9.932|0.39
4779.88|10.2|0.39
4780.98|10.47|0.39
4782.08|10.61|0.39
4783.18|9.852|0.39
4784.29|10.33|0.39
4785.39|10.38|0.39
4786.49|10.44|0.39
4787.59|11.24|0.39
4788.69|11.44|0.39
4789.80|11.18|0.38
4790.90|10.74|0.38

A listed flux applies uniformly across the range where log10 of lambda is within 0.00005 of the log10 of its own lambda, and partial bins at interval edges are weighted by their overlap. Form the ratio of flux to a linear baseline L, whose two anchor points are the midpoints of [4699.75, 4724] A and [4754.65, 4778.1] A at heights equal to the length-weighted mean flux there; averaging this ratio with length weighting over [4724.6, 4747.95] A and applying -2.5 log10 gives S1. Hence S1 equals 0.06 mag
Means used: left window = 10.4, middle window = 9.86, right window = 10.4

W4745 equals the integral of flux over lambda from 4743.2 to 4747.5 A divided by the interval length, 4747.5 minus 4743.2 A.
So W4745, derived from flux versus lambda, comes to 11.1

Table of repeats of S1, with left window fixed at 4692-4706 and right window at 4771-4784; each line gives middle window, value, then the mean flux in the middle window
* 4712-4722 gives -0.10 mag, 10.5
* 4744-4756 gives -0.18 mag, 11.5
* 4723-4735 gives 0.08 mag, 9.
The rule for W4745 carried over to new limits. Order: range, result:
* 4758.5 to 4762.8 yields 10.7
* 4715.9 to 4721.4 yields 10.9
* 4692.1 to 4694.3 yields 7.55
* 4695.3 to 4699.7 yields 8.86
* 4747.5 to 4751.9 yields 11.3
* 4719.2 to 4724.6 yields 10.2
